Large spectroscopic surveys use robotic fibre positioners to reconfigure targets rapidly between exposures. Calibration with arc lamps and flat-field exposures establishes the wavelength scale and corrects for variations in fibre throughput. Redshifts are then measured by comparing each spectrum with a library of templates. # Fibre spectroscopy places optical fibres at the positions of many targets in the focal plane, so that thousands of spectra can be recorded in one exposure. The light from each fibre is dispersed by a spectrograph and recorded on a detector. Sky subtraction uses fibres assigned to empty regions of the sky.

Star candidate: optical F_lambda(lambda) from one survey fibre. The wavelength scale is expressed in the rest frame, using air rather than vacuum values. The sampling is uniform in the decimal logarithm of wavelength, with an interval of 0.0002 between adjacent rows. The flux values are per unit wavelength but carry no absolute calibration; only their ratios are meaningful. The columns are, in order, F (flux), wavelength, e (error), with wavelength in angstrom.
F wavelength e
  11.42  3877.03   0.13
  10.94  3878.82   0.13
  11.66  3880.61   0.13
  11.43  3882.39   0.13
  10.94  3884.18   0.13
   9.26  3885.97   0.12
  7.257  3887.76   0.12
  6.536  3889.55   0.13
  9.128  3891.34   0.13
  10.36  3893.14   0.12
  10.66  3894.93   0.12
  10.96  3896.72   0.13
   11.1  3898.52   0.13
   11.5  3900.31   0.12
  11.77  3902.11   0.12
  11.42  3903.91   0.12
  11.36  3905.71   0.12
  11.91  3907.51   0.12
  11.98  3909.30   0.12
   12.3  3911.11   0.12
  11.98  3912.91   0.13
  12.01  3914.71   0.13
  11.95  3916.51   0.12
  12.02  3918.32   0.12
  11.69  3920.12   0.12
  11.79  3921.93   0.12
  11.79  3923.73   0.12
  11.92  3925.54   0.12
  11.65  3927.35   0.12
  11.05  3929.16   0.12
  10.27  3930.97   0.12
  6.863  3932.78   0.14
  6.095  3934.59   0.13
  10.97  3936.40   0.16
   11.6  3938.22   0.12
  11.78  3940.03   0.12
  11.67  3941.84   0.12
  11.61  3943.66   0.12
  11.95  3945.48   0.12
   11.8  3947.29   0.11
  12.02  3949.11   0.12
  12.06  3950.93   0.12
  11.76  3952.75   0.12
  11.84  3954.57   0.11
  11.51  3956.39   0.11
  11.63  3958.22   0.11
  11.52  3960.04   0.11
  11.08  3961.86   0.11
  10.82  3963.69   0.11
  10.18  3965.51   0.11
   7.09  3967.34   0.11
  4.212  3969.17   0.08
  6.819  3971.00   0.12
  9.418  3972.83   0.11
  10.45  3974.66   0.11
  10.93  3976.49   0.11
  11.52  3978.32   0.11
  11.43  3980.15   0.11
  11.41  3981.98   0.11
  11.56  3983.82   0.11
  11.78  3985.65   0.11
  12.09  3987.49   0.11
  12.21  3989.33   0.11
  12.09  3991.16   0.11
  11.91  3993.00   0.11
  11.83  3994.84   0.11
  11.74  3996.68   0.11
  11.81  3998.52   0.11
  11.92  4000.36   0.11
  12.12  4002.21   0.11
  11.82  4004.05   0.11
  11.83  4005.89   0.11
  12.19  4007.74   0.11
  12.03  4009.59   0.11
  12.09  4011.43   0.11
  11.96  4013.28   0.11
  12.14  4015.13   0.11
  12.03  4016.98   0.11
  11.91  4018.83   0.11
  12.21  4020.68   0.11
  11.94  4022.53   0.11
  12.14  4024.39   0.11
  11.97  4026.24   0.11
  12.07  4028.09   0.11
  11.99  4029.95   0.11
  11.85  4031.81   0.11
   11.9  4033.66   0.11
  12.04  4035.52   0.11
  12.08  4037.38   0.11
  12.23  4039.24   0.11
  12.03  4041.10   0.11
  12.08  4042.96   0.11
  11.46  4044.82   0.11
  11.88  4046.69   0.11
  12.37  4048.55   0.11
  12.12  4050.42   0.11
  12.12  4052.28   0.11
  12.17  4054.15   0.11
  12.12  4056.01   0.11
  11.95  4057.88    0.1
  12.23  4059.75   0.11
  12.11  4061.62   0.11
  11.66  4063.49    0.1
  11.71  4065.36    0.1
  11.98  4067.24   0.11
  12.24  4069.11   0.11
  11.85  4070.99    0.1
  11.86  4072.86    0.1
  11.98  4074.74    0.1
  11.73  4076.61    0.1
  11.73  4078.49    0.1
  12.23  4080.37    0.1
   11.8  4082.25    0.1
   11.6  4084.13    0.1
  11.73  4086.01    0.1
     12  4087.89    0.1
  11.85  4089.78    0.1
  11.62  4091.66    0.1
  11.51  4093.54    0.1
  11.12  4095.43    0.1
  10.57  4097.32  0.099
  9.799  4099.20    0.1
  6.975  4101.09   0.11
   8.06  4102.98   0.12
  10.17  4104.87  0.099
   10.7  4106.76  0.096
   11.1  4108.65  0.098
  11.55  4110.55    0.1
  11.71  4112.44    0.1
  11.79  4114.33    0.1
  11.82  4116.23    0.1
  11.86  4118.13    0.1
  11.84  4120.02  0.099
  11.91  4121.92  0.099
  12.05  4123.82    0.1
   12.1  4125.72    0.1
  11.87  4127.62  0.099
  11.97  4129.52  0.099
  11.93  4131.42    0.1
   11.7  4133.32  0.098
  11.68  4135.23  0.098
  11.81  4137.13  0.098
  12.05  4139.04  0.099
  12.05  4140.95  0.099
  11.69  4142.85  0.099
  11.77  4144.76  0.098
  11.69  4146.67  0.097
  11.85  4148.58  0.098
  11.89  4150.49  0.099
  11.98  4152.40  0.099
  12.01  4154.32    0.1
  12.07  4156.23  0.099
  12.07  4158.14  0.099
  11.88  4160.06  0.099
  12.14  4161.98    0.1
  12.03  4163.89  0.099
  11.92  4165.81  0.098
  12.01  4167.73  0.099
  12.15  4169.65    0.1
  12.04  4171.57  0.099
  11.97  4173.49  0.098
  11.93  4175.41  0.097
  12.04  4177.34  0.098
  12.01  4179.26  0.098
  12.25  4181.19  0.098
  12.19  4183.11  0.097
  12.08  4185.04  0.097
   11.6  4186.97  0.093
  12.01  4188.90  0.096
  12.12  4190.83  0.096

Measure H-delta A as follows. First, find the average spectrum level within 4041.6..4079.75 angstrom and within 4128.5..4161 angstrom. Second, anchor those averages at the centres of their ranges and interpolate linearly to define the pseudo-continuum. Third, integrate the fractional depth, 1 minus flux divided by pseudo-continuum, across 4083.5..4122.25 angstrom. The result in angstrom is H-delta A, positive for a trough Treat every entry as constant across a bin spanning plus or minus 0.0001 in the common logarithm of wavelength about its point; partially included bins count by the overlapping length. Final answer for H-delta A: 3.03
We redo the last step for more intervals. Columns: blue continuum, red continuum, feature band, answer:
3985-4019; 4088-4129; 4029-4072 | -1.6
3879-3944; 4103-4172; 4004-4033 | -1.9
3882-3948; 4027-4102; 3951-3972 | 2.2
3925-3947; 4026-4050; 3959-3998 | 2.2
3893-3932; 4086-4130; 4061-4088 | -1.6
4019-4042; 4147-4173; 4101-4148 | 2.2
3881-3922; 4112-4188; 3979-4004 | -1.2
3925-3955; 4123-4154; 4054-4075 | -0.8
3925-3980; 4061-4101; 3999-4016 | -1.7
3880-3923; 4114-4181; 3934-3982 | 2.6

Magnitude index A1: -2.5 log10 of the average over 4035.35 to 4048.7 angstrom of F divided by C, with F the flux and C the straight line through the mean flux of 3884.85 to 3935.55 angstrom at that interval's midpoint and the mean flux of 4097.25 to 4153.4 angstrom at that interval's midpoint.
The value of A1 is -0.09 mag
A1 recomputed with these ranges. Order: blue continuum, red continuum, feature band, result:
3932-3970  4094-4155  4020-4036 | -0.11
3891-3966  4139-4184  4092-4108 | 0.18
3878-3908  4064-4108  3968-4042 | -0.06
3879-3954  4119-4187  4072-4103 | 0.05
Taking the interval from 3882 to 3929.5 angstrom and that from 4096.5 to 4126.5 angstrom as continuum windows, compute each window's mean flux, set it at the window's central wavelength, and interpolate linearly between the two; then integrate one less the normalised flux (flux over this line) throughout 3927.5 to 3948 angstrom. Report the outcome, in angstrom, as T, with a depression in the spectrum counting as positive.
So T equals 0.8 angstrom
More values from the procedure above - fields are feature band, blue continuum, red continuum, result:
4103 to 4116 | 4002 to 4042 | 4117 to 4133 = 1.05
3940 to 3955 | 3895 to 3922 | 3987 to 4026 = -0.03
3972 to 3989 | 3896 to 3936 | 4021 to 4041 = 0.62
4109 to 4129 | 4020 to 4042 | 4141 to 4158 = 0.17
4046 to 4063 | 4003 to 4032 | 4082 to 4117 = -0.89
